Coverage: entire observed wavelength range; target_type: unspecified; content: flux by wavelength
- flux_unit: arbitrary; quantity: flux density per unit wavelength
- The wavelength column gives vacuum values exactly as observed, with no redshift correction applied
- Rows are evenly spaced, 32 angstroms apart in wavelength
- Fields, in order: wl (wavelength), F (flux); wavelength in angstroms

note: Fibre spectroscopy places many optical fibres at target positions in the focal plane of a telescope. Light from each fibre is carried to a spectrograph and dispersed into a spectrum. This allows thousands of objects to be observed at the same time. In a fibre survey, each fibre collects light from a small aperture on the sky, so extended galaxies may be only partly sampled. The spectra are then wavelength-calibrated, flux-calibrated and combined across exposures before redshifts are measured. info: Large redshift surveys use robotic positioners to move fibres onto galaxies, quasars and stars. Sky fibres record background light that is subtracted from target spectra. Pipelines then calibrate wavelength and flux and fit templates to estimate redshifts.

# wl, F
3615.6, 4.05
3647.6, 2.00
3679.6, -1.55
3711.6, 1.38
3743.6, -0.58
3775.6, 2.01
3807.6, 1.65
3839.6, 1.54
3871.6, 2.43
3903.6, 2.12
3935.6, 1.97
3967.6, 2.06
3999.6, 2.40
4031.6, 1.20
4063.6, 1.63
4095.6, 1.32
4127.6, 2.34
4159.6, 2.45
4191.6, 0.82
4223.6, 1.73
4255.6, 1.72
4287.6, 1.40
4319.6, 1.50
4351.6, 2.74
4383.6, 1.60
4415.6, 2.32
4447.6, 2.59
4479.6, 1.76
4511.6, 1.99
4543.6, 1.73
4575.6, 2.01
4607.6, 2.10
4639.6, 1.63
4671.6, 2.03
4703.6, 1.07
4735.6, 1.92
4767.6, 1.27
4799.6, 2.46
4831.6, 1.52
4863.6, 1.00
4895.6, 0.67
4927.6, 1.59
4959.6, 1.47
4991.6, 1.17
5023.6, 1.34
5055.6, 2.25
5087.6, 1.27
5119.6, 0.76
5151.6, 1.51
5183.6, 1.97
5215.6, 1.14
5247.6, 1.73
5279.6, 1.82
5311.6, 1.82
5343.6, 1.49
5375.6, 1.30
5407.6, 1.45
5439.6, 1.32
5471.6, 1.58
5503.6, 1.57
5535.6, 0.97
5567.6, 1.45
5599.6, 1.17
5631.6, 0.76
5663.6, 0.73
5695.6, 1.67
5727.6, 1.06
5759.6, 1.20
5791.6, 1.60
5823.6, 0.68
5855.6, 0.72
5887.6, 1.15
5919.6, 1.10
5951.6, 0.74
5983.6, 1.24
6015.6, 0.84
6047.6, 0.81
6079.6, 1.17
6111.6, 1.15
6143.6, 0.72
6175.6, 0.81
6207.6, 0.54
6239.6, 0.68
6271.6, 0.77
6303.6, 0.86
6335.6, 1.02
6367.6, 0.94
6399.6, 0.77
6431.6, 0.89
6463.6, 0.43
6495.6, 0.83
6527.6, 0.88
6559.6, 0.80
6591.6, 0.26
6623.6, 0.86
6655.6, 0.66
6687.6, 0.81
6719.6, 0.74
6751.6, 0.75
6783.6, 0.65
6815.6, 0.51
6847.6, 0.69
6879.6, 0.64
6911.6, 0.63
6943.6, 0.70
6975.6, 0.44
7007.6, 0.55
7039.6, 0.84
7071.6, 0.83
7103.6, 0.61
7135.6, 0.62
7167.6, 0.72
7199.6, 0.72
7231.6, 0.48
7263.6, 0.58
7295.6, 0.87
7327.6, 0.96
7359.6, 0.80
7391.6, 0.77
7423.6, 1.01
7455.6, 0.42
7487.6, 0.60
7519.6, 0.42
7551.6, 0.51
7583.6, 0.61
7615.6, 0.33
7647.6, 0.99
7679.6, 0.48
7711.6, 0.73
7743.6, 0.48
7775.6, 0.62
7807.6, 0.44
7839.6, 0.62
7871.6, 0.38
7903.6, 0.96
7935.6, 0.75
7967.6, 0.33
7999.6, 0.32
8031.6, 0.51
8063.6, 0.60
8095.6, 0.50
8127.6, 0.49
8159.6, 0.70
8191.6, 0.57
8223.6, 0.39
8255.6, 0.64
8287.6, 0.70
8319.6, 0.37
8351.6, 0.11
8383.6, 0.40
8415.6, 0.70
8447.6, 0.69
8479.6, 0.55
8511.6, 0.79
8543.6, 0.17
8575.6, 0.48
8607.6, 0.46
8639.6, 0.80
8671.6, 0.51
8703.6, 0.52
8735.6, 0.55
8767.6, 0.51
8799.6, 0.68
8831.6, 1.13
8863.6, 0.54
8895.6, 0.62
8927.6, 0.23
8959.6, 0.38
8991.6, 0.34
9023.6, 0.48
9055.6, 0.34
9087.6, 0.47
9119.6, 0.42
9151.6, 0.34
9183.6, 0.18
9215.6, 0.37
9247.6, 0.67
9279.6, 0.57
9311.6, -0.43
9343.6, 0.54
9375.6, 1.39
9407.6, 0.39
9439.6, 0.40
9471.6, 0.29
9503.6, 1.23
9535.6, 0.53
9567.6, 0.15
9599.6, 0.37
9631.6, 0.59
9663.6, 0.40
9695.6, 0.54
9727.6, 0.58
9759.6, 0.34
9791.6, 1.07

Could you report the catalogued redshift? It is 1.28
